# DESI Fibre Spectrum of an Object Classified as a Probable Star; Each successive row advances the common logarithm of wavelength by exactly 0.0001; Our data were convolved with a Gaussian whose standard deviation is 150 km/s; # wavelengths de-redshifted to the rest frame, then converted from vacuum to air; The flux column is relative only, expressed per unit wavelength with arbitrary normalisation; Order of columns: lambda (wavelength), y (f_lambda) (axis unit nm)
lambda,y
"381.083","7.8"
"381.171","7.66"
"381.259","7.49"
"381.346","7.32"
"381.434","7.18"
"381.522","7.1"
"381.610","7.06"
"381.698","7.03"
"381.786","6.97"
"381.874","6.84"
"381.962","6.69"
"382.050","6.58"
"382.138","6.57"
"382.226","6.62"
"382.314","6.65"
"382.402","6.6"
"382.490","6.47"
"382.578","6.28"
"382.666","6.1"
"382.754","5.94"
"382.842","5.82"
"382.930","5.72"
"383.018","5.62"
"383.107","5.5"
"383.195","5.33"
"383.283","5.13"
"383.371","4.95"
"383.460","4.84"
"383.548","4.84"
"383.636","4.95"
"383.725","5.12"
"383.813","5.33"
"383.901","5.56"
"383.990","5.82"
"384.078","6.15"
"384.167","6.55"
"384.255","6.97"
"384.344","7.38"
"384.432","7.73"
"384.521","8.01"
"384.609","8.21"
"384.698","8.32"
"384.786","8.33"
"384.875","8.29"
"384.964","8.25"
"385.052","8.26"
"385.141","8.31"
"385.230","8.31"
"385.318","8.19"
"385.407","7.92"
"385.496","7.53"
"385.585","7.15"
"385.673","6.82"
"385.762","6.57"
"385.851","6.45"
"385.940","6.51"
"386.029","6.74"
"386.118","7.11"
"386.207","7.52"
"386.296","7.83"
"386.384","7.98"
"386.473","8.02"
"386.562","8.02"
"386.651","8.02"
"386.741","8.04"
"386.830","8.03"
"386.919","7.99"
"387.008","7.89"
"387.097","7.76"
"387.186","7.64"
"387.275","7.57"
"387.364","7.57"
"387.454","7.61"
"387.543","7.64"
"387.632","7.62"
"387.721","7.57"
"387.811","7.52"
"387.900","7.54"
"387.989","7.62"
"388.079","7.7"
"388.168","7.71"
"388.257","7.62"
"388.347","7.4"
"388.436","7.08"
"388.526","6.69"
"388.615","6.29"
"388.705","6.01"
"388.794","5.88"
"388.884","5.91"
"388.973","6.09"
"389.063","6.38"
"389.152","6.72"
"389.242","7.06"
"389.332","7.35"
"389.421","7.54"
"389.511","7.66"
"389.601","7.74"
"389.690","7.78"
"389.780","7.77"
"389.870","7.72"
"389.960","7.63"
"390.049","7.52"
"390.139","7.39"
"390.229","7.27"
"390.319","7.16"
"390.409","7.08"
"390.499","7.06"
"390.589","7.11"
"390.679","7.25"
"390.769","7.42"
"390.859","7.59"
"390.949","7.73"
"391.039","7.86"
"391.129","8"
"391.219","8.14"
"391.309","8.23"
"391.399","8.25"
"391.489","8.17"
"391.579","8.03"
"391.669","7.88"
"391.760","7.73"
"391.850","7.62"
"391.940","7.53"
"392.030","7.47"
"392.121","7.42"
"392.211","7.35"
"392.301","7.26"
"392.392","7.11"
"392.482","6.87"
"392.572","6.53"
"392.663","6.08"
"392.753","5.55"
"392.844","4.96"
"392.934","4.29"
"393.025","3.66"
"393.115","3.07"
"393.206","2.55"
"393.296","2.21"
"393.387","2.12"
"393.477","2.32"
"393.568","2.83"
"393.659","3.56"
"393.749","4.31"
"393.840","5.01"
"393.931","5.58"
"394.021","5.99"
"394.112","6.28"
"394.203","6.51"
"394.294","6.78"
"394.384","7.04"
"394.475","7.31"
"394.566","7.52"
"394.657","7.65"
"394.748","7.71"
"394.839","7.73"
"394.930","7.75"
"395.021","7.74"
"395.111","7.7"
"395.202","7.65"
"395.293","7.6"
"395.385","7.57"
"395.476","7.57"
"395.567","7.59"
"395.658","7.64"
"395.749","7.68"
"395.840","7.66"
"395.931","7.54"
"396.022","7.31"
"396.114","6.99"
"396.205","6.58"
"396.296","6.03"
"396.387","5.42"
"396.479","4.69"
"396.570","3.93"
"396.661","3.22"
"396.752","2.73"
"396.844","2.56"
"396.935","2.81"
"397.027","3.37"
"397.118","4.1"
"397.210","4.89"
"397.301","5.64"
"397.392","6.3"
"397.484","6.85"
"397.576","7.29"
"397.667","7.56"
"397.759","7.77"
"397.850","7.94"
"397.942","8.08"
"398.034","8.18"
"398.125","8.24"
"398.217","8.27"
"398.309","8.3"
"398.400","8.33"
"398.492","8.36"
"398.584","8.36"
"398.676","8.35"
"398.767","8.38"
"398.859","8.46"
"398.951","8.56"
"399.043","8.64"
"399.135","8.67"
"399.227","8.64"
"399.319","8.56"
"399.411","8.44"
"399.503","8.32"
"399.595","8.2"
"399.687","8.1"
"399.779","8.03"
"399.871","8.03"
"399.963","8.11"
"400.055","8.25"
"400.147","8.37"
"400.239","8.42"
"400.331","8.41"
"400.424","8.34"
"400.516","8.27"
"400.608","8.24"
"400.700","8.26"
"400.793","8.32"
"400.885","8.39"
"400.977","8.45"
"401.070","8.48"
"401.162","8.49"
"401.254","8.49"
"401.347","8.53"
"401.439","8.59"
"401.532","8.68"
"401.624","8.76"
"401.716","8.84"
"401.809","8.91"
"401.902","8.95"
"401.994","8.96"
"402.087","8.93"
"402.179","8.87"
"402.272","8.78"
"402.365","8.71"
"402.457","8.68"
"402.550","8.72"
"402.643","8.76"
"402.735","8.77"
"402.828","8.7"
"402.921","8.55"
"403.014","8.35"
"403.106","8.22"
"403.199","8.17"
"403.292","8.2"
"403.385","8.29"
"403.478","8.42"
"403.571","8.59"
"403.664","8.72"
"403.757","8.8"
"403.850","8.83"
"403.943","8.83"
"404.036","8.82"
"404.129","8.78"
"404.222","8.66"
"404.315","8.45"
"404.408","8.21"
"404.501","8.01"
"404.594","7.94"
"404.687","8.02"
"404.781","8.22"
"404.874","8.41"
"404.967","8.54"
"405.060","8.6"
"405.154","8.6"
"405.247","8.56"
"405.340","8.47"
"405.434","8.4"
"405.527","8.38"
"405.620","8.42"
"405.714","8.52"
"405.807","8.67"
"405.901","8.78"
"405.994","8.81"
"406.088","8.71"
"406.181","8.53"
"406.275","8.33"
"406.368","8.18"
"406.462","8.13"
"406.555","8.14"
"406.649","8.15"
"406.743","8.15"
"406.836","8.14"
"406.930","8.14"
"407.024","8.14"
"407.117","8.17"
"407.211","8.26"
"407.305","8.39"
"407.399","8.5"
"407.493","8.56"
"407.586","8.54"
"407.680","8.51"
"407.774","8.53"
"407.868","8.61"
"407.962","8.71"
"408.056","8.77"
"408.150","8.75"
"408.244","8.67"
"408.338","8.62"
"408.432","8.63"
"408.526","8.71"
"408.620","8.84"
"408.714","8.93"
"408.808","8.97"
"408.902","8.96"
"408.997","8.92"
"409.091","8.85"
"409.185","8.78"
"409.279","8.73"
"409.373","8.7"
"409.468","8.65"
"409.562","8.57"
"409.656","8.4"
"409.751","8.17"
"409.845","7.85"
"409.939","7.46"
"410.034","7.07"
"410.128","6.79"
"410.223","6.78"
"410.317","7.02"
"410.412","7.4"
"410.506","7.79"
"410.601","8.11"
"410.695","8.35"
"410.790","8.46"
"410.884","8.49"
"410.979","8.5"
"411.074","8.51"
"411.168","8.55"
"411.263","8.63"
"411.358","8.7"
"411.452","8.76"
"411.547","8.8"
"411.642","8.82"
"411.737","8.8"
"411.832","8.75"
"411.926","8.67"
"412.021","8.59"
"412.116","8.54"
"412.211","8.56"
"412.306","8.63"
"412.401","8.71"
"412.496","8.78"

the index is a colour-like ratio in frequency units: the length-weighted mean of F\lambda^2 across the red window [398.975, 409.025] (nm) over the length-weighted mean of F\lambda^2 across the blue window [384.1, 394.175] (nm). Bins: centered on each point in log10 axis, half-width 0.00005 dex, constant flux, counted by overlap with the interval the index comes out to 1.32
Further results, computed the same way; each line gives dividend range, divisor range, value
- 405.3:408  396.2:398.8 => 1.40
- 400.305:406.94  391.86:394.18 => 1.74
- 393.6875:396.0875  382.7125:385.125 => 1.16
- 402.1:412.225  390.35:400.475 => 1.31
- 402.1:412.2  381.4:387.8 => 1.36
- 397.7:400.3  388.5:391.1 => 1.22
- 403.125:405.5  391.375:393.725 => 1.58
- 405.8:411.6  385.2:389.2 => 1.27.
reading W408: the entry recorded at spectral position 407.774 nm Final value 8.53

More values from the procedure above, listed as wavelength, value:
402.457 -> 8.68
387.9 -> 7.54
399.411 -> 8.44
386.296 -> 7.83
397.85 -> 7.94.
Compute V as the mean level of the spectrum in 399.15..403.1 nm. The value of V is 8.52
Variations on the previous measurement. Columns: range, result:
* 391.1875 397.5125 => 6.07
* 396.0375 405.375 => 7.85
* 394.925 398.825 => 6.71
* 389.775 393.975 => 6.35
